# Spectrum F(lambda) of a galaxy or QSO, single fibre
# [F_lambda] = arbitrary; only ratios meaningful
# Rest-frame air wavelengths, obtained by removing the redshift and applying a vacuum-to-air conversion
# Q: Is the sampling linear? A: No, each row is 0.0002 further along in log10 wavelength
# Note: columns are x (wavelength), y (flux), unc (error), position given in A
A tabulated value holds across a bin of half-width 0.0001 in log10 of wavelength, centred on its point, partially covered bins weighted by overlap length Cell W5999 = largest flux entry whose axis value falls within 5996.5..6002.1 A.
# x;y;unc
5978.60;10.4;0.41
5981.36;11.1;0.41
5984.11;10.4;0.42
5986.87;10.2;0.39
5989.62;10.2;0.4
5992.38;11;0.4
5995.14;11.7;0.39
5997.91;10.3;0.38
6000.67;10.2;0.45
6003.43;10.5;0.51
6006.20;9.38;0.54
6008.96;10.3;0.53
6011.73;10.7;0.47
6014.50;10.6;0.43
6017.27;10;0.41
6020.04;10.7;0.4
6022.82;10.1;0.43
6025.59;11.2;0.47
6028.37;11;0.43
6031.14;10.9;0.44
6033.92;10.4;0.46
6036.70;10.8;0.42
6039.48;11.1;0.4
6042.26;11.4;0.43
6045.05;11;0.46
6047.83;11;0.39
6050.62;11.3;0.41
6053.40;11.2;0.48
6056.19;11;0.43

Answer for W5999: 10.3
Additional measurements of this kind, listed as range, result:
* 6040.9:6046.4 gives 11.4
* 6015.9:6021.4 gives 10.7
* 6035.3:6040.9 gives 11.1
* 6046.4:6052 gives 11.3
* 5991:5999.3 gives 11.7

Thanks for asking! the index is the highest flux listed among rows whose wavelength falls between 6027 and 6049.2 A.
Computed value 11.4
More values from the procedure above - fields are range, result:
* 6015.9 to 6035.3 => 11.2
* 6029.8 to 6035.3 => 10.9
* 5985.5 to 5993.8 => 11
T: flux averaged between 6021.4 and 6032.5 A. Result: 10.8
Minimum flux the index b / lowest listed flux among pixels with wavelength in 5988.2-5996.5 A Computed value 10.2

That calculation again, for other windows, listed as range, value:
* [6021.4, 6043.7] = 10.1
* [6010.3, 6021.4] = 10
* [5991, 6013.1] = 9.38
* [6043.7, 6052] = 11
